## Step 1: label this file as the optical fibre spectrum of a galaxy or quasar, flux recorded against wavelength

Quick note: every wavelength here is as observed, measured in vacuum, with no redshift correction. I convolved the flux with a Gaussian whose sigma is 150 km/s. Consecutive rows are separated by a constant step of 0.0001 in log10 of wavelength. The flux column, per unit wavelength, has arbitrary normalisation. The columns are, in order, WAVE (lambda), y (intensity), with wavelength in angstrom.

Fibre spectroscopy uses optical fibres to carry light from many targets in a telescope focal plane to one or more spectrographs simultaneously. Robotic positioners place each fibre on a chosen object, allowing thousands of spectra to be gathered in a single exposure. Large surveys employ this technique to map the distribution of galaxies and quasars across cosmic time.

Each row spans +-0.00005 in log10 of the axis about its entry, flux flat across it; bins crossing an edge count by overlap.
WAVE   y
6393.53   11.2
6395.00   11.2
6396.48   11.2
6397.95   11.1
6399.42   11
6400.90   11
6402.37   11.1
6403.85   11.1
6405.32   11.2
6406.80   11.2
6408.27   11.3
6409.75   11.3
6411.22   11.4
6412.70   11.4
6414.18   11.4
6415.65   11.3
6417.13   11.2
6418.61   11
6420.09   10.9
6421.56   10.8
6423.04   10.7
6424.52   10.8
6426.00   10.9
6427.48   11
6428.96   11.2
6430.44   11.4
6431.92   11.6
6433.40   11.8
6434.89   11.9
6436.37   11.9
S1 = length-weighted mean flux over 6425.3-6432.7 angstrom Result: 11.2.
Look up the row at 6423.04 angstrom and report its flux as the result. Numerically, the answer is 10.7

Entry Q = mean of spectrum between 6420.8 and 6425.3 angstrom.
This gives 10.8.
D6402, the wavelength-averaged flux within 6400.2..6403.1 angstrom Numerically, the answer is 11.1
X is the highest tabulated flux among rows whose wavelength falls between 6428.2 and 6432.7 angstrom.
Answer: 11.6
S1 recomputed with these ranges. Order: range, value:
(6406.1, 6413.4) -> 11.3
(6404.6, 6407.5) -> 11.2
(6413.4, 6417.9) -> 11.3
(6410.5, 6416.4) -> 11.4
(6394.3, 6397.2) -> 11.2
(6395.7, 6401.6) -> 11.1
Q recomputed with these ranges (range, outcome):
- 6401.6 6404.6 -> 11.1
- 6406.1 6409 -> 11.3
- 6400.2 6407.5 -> 11.1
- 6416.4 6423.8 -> 10.9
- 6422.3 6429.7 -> 10.9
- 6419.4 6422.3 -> 10.9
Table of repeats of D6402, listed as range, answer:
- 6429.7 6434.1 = 11.6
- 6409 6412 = 11.3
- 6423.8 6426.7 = 10.8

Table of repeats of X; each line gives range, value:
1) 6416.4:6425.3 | 11.2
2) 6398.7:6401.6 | 11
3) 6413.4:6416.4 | 11.4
